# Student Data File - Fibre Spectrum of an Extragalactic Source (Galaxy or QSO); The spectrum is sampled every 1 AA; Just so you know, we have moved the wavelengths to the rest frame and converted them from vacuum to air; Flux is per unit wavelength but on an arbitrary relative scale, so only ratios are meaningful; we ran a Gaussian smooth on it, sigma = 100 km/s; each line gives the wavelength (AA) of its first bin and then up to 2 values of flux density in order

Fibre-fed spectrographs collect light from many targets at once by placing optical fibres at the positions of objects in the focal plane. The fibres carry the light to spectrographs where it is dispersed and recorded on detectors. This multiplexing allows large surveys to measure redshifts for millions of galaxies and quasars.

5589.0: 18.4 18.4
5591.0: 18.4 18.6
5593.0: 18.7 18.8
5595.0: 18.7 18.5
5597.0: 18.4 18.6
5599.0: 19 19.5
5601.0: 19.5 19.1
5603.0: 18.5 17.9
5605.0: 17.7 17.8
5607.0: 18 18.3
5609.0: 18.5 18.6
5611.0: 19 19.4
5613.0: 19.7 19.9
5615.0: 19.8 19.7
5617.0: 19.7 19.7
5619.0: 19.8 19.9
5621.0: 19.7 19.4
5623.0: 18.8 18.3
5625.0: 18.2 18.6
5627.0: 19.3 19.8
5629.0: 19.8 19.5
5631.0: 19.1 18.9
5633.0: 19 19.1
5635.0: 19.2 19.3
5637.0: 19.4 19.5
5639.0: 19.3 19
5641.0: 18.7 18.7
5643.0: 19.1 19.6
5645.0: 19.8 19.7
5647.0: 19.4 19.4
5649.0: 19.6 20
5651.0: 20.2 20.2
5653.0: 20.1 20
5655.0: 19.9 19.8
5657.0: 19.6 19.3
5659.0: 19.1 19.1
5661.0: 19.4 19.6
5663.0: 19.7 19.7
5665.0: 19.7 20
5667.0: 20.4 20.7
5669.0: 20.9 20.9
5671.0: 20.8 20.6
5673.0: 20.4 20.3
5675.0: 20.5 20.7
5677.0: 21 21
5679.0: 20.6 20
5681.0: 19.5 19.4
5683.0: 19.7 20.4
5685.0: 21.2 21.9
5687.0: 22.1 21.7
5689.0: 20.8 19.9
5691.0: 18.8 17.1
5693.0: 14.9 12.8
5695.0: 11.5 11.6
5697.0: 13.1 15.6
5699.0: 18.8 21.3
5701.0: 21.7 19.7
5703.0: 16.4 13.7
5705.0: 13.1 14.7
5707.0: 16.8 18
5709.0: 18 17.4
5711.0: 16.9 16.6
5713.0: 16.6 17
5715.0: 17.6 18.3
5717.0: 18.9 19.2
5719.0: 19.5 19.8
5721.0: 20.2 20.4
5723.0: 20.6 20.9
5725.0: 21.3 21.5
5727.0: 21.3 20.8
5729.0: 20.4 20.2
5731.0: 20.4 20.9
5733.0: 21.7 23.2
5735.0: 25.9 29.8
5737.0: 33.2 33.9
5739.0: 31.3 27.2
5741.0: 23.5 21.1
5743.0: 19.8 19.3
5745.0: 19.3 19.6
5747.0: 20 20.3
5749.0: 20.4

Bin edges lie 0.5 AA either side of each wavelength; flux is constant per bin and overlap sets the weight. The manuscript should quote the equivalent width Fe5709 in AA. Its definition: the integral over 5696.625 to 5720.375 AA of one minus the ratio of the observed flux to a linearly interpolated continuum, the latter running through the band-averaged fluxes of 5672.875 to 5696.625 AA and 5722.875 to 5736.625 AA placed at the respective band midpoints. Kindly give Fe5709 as 3.7 AA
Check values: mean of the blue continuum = 19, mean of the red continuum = 22.2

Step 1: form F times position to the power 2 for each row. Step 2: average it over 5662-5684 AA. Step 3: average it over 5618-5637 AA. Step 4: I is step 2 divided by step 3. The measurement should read 1.1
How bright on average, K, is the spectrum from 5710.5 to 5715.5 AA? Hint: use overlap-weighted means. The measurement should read 16.9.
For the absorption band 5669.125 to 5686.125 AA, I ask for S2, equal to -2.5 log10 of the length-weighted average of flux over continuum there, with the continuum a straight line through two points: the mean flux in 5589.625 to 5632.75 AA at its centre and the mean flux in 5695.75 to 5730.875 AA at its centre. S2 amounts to -0.11 mag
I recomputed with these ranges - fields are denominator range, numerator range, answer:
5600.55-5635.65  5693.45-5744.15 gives 1.08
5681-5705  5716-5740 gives 1.29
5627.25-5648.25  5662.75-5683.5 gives 1.07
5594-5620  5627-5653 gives 1.04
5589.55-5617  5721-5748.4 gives 1.27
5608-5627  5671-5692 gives 1.09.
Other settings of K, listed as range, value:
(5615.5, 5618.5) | 19.7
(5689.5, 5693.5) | 17.7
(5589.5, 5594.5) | 18.6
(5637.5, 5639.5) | 19.4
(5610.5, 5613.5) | 19.4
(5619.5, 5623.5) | 19.4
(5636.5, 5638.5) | 19.4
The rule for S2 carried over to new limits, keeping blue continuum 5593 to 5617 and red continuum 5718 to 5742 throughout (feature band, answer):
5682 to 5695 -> 0.15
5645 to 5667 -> 0.05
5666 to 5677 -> 0.03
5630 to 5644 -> 0.05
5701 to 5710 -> 0.32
